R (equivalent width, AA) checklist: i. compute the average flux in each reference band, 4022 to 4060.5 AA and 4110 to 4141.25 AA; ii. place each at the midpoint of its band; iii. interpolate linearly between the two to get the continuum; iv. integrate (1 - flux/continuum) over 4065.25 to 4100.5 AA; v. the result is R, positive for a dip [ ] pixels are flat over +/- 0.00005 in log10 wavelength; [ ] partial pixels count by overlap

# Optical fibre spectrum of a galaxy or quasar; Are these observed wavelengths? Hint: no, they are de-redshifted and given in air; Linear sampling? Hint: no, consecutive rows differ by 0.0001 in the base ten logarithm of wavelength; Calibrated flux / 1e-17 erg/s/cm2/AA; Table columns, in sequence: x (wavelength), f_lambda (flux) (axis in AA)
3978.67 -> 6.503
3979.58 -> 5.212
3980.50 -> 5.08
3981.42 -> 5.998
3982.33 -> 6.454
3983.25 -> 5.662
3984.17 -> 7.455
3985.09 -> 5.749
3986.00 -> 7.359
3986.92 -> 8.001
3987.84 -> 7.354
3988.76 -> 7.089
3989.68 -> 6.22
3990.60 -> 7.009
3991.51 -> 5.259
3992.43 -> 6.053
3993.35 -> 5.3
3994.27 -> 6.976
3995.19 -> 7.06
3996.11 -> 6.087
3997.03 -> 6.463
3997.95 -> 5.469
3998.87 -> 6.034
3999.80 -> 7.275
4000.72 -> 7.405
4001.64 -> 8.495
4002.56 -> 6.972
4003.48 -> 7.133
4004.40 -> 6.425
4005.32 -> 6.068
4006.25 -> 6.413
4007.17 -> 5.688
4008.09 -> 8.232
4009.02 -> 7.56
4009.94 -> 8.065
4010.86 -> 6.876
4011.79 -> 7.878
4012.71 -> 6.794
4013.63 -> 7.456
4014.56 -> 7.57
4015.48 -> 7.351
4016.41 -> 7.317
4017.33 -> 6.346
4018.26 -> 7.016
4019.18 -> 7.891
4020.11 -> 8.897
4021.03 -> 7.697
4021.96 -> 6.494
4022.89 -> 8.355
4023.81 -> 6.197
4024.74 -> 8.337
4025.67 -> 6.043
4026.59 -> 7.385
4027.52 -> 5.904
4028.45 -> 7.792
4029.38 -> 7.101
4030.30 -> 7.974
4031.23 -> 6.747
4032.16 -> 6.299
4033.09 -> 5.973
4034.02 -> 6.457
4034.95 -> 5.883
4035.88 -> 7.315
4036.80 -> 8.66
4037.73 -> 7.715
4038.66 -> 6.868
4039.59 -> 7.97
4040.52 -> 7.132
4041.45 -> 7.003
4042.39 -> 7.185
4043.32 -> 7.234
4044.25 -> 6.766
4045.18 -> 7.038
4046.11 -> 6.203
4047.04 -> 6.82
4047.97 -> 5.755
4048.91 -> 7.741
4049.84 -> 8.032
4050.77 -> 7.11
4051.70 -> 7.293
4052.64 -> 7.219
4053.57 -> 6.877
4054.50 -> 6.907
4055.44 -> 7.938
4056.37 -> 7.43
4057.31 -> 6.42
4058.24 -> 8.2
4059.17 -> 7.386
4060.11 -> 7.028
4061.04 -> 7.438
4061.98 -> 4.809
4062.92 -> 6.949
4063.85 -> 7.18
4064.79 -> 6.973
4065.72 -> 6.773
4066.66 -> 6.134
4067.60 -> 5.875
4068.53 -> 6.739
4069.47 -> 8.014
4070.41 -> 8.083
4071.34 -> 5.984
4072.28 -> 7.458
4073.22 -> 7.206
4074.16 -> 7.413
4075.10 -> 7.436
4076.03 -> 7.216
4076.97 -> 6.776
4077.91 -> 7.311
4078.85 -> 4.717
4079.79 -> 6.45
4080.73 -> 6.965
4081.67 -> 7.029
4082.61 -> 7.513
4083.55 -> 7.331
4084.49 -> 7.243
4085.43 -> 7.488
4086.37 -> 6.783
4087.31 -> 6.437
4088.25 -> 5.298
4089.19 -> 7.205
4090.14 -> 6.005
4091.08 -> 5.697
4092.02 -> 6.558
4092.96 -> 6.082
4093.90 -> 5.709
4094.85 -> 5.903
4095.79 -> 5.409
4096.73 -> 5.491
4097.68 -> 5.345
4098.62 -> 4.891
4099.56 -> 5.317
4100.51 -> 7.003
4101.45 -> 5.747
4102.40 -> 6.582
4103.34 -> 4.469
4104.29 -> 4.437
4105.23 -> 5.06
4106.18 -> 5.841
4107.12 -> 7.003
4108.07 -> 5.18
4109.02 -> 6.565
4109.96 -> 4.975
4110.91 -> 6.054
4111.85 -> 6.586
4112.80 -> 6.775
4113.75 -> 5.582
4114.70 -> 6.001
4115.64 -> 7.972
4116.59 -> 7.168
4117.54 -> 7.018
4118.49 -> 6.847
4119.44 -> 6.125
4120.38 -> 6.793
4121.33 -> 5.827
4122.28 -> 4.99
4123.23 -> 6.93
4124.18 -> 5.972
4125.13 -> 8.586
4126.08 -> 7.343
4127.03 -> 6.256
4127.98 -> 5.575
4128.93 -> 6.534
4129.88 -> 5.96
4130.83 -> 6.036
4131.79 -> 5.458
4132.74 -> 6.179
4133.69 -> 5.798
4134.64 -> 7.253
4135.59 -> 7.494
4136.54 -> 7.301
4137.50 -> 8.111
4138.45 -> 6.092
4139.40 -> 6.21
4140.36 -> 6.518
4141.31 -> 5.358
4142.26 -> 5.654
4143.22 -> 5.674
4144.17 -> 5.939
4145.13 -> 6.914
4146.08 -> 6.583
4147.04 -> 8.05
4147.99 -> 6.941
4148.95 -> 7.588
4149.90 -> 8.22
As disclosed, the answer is 1.5 AA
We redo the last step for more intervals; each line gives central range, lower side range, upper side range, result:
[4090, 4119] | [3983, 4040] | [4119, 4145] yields 2.39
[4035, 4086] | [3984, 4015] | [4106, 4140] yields -3.05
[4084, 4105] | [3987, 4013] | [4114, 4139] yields 2.19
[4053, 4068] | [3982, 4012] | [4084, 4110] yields -1.59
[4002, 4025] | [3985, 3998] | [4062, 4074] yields -2.04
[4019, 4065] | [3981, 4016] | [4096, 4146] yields -3.62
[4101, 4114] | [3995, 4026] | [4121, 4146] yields 1.51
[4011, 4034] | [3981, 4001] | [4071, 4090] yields -1.88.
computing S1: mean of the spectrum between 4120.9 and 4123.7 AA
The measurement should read 5.91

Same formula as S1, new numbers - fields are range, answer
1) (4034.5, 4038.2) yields 7.41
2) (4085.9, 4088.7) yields 6.18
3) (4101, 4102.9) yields 6.14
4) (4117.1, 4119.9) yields 6.65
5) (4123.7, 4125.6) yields 7.27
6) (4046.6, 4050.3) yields 7.08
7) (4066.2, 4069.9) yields 6.68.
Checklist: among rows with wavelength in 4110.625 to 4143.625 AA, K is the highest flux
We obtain 8.586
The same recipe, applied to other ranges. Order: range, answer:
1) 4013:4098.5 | 8.897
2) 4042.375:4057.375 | 8.032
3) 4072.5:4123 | 7.972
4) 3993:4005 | 8.495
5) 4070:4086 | 8.083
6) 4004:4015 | 8.232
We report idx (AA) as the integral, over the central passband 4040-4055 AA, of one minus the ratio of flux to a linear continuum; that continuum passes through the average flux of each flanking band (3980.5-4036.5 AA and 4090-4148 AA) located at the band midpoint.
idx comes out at -0.8 AA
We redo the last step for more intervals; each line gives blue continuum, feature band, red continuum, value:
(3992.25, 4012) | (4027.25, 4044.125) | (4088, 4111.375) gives -1.6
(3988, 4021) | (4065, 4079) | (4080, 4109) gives -1.4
